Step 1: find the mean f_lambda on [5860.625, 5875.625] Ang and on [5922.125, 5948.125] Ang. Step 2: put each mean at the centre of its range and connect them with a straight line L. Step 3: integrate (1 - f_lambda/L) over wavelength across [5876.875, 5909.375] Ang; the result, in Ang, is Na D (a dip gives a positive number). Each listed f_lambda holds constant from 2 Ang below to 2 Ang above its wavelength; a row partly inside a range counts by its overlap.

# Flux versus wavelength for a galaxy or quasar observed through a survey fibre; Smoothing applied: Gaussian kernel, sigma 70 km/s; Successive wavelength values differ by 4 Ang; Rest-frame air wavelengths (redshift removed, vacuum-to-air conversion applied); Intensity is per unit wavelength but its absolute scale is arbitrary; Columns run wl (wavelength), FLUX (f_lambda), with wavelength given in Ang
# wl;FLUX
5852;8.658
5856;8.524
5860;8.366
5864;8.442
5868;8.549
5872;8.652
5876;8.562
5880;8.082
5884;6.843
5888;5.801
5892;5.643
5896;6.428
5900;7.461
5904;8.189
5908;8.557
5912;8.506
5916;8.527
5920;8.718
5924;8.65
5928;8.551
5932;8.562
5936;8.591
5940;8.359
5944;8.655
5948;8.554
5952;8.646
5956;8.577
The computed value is 5.3 Ang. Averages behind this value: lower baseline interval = 8.53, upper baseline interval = 8.56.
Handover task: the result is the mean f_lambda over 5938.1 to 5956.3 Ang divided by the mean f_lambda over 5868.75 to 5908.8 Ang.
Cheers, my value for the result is 1.15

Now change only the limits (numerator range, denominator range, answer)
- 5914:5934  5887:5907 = 1.26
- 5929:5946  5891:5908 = 1.19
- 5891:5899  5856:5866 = 0.74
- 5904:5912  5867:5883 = 1.01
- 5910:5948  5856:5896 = 1.12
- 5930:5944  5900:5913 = 1.03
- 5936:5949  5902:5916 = 1.01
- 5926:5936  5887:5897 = 1.45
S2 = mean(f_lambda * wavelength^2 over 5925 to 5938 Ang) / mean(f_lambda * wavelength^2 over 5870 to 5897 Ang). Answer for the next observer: 1.2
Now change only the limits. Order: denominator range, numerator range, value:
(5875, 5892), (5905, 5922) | 1.23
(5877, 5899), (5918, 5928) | 1.31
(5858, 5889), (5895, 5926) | 1.04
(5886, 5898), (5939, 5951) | 1.46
